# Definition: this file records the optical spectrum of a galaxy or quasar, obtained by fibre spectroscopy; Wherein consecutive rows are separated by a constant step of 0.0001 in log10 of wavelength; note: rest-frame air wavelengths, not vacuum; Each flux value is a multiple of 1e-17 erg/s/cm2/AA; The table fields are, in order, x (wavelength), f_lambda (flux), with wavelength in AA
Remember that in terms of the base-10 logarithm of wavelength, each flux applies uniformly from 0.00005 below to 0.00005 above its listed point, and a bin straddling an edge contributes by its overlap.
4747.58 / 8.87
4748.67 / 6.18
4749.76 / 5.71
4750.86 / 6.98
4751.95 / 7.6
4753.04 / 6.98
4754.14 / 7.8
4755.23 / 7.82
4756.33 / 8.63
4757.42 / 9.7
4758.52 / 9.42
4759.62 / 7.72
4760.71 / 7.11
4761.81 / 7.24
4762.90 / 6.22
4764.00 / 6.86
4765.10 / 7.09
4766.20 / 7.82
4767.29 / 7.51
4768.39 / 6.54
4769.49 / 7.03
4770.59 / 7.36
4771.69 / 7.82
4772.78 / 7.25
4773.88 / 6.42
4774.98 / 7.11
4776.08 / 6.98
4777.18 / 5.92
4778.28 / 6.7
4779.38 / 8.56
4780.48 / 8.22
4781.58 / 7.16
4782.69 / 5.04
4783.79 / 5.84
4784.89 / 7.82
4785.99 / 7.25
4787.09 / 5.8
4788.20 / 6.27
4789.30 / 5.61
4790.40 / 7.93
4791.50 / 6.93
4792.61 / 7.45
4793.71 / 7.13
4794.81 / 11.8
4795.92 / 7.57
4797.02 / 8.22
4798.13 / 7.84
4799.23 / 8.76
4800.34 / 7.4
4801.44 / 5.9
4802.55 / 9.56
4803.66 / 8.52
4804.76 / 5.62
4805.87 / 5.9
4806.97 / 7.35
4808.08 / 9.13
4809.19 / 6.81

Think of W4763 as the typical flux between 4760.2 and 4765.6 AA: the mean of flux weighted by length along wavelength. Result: 6.9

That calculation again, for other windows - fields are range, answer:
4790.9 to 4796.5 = 8.18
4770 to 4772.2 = 7.57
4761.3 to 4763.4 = 6.75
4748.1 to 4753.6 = 6.71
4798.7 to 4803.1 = 7.89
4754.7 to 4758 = 8.72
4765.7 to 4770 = 7.23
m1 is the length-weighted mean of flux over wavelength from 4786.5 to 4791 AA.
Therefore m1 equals 6.42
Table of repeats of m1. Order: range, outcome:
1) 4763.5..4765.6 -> 6.97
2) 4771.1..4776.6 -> 7.13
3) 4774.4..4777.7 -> 6.67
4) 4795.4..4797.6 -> 7.9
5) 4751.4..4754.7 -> 7.48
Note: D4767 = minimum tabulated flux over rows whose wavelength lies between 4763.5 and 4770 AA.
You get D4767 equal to 6.54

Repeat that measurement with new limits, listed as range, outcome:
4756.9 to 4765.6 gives 6.22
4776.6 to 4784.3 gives 5.04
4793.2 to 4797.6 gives 7.13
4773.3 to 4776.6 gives 6.42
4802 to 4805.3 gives 5.62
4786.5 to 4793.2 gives 5.61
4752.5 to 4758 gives 6.98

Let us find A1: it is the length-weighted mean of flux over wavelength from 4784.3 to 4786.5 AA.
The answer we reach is 7.52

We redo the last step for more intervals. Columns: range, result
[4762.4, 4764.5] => 6.53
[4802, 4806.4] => 7.4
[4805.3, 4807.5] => 6.62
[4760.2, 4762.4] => 7.16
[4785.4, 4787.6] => 6.57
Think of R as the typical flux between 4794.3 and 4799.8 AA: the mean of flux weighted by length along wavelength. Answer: 8.8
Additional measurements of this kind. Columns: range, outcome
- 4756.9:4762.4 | 8.21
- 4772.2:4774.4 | 6.88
